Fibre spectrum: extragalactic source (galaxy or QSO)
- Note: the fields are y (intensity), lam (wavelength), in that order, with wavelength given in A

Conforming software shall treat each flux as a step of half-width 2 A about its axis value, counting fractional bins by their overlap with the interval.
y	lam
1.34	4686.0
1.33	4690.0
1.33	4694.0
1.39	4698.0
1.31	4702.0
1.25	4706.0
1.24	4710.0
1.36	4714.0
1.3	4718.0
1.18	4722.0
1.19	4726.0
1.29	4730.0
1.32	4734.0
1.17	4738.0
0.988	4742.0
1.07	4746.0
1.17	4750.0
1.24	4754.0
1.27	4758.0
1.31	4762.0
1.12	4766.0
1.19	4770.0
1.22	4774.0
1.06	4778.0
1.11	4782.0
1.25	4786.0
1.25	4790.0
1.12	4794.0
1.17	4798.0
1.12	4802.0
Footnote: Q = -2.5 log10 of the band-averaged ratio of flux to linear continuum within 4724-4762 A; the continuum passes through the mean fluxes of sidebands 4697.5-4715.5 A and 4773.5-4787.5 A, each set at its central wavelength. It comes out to 0.03 mag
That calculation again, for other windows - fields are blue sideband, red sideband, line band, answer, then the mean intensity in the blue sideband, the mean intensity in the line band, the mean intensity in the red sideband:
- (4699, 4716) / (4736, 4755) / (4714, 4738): -0.041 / 1.3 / 1.26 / 1.12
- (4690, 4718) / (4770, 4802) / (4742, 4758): 0.071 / 1.31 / 1.15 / 1.17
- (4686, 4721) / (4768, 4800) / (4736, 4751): 0.137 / 1.31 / 1.09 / 1.17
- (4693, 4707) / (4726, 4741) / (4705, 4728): 0.022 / 1.32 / 1.25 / 1.23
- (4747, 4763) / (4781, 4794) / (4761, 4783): 0.046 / 1.23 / 1.16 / 1.2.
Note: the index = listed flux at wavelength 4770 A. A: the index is 1.19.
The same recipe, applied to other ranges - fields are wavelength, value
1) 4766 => 1.12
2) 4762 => 1.31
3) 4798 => 1.17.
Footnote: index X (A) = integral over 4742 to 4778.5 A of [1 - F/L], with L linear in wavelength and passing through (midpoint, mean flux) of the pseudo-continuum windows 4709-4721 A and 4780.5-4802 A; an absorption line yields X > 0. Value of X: 1.38 A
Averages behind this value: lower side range 1.29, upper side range 1.18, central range 1.18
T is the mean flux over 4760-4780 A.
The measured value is 1.18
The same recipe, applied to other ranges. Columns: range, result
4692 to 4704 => 1.34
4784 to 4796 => 1.21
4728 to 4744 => 1.19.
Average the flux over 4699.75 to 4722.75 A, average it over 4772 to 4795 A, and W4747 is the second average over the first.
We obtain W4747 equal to 0.9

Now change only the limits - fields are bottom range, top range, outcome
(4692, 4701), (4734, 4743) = 0.84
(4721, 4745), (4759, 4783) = 0.99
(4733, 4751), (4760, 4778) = 1.05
